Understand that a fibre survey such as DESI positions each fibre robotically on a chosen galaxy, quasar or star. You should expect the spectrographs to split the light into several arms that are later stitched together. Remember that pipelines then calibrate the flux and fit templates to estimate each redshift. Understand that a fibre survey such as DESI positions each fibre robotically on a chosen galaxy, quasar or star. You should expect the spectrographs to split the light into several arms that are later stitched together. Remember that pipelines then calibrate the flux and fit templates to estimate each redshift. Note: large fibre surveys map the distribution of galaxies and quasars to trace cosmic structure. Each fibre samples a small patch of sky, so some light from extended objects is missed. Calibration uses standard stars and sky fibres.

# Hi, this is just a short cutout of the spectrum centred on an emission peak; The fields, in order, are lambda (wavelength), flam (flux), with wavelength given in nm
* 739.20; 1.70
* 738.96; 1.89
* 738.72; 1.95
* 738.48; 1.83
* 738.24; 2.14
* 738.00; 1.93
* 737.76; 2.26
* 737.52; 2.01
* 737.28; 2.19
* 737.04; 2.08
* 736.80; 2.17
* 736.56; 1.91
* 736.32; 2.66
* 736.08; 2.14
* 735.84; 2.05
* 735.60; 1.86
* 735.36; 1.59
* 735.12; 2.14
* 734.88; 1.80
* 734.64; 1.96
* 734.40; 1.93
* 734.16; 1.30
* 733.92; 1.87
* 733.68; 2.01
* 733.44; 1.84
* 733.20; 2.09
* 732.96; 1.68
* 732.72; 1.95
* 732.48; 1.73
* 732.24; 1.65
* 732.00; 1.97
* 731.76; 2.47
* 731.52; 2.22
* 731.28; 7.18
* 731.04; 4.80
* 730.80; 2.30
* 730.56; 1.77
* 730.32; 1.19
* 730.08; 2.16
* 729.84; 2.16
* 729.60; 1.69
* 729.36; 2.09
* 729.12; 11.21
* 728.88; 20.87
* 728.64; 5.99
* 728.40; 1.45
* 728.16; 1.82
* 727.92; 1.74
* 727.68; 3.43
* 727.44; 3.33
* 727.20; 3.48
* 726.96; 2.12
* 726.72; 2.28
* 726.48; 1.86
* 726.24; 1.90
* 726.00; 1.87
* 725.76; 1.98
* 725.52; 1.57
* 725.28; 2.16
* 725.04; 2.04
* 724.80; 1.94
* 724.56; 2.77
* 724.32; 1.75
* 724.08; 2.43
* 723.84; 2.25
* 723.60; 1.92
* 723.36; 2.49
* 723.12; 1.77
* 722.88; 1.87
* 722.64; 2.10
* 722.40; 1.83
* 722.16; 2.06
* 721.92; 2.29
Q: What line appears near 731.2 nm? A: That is [N II] 6583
